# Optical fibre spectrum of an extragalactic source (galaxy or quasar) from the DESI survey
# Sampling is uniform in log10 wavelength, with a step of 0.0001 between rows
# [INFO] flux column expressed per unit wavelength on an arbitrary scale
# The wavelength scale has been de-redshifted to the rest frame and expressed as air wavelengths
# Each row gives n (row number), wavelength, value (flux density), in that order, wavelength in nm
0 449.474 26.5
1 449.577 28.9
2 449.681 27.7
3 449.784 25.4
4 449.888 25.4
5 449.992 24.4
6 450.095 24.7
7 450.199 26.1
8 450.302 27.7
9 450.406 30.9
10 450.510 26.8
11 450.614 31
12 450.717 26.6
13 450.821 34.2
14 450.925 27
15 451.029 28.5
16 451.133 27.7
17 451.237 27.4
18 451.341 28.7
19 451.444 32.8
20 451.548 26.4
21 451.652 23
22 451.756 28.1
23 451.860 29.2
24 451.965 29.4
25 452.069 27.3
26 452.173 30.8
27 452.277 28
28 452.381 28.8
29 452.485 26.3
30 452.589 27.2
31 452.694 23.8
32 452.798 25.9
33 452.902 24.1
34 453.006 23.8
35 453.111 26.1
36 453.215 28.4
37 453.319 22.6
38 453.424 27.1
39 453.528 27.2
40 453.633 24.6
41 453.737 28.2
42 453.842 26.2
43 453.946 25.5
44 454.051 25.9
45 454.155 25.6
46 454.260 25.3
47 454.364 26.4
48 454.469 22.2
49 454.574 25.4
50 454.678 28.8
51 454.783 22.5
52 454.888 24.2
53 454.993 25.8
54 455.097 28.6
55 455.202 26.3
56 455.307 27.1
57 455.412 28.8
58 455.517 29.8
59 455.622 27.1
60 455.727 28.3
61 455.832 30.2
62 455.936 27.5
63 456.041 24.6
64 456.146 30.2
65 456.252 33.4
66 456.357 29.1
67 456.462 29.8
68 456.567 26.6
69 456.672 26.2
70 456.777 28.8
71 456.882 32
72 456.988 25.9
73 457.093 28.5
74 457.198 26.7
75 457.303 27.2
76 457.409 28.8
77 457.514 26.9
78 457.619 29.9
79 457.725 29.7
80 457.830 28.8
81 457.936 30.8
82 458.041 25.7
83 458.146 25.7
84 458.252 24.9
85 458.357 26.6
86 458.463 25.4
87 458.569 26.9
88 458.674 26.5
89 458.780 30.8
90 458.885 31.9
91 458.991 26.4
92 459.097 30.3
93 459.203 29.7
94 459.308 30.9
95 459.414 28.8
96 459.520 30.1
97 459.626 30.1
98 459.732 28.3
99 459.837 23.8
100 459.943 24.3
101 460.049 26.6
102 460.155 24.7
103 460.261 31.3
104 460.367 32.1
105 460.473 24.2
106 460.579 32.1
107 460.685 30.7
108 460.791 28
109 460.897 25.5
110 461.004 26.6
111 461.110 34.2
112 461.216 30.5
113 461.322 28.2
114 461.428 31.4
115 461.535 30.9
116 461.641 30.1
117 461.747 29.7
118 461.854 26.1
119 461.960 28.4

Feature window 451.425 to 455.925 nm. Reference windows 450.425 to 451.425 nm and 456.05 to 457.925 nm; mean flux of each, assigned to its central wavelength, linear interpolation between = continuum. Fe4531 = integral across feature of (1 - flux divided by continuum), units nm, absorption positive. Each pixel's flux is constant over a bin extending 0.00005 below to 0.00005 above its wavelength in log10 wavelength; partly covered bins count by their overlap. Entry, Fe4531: 0.33 nm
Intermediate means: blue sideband 28.9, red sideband 28.7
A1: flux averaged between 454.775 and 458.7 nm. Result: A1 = 27.7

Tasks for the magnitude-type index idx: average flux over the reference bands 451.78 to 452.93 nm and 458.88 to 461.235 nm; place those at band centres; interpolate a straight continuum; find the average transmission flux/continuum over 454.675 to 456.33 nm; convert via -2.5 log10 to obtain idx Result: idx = 0.01 mag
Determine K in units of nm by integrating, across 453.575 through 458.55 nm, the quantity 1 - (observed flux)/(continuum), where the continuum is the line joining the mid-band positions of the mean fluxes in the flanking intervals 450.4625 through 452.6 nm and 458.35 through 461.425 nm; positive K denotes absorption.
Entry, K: 0.21 nm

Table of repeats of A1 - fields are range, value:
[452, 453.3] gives 26.7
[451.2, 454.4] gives 26.8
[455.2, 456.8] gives 28.4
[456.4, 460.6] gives 28.1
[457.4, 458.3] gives 27.9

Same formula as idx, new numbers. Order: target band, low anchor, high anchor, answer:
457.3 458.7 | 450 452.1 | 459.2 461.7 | 0.048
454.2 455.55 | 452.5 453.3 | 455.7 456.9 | 0.052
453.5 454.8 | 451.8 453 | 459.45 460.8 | 0.070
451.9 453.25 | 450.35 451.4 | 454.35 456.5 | 0.057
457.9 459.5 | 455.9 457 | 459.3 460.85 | 0.013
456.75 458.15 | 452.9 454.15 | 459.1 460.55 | -0.039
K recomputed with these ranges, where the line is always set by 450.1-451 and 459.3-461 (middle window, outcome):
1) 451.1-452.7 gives 0.03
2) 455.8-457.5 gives -0.01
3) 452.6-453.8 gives 0.12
